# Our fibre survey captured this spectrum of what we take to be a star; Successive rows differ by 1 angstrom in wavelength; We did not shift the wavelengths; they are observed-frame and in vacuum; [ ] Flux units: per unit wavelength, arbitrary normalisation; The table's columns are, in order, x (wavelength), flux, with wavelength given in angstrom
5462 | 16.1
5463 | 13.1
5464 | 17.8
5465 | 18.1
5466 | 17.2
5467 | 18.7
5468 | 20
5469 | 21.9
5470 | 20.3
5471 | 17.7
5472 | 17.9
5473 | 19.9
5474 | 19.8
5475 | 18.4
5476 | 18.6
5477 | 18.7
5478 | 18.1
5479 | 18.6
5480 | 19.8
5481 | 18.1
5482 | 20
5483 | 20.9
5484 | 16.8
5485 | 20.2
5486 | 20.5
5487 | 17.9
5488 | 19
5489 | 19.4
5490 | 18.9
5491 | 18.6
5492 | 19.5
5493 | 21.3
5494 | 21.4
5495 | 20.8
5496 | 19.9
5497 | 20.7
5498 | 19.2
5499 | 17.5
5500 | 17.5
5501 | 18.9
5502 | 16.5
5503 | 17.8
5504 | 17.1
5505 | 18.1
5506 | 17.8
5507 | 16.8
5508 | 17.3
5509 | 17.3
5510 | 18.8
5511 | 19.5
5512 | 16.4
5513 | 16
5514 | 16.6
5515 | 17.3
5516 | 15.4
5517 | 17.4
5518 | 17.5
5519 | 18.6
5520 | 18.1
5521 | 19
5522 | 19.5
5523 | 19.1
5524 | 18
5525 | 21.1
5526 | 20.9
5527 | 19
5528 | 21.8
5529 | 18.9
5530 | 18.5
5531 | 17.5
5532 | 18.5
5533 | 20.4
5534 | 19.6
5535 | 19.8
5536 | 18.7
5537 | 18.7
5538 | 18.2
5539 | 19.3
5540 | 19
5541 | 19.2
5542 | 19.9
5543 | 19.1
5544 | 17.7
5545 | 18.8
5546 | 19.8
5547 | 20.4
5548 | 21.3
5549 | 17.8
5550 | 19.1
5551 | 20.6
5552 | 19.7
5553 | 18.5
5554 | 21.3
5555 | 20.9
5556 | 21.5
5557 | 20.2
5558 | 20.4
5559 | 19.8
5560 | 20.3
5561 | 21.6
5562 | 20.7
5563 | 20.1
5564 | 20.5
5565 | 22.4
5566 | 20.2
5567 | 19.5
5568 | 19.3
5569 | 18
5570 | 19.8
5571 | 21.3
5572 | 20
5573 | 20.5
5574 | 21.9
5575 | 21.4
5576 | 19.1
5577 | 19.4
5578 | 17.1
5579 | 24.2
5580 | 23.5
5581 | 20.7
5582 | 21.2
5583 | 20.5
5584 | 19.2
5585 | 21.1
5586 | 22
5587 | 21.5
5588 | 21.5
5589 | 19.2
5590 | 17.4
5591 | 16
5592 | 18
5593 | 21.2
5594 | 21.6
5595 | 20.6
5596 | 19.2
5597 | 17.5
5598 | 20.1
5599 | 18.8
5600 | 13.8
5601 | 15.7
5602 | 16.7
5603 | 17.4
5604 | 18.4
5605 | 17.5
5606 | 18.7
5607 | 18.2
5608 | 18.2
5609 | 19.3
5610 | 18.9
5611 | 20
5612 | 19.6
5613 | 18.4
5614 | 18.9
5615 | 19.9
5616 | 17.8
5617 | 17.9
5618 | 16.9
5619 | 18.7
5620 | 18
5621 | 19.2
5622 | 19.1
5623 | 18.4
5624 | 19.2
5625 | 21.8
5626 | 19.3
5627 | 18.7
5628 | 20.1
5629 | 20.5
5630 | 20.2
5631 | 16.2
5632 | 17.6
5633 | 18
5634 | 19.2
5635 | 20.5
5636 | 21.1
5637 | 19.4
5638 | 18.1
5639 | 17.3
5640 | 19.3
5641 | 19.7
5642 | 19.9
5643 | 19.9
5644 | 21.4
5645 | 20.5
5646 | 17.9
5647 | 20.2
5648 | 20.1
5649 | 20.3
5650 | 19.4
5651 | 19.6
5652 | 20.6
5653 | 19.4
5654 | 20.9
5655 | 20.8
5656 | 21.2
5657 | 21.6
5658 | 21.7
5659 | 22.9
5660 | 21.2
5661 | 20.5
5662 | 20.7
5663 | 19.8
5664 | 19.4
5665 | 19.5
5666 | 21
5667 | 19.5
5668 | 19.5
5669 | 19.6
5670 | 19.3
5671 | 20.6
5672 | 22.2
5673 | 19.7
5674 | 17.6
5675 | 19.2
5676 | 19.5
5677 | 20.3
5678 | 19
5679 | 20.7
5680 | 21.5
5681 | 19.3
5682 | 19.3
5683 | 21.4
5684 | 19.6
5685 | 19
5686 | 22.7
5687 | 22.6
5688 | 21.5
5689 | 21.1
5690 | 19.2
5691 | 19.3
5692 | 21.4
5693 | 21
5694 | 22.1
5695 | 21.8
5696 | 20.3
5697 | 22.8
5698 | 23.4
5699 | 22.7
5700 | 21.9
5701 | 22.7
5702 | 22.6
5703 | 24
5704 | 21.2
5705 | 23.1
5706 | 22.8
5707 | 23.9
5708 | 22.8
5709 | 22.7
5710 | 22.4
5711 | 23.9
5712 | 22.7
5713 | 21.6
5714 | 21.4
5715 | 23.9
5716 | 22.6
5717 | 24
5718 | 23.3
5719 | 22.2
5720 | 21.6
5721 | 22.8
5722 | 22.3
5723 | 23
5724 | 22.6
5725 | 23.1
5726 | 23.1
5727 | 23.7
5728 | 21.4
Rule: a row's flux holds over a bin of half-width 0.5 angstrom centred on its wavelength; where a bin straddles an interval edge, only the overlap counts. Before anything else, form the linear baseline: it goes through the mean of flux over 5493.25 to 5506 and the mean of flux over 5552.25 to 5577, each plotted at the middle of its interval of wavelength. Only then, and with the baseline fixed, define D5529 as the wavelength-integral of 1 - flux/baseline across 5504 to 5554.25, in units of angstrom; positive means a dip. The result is 2.0 angstrom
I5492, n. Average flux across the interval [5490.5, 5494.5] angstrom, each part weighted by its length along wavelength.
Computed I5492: 20.2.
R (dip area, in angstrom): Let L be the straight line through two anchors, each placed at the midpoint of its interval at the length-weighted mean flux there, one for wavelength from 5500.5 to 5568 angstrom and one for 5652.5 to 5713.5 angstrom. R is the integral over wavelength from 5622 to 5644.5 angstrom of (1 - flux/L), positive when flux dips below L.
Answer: 1.2 angstrom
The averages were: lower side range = 19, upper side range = 21.1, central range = 19.3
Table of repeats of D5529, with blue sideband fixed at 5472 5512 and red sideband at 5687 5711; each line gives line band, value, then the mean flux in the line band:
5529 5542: 0.4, 19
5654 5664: 0.2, 21.1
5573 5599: 0.2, 20.2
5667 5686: 1.6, 19.9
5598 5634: 4.0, 18.5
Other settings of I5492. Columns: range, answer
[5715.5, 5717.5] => 23.3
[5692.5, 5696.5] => 21.3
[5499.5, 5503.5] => 17.7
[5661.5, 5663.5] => 20.2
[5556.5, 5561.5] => 20.5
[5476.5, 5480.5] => 18.8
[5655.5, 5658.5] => 21.5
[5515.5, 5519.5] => 17.2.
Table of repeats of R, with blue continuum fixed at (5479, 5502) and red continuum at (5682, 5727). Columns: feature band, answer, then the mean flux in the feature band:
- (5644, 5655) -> 0.7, 20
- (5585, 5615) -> 2.8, 18.8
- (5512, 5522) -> 1.2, 17.4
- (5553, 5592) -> 0.1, 20.3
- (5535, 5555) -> 0.7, 19.4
